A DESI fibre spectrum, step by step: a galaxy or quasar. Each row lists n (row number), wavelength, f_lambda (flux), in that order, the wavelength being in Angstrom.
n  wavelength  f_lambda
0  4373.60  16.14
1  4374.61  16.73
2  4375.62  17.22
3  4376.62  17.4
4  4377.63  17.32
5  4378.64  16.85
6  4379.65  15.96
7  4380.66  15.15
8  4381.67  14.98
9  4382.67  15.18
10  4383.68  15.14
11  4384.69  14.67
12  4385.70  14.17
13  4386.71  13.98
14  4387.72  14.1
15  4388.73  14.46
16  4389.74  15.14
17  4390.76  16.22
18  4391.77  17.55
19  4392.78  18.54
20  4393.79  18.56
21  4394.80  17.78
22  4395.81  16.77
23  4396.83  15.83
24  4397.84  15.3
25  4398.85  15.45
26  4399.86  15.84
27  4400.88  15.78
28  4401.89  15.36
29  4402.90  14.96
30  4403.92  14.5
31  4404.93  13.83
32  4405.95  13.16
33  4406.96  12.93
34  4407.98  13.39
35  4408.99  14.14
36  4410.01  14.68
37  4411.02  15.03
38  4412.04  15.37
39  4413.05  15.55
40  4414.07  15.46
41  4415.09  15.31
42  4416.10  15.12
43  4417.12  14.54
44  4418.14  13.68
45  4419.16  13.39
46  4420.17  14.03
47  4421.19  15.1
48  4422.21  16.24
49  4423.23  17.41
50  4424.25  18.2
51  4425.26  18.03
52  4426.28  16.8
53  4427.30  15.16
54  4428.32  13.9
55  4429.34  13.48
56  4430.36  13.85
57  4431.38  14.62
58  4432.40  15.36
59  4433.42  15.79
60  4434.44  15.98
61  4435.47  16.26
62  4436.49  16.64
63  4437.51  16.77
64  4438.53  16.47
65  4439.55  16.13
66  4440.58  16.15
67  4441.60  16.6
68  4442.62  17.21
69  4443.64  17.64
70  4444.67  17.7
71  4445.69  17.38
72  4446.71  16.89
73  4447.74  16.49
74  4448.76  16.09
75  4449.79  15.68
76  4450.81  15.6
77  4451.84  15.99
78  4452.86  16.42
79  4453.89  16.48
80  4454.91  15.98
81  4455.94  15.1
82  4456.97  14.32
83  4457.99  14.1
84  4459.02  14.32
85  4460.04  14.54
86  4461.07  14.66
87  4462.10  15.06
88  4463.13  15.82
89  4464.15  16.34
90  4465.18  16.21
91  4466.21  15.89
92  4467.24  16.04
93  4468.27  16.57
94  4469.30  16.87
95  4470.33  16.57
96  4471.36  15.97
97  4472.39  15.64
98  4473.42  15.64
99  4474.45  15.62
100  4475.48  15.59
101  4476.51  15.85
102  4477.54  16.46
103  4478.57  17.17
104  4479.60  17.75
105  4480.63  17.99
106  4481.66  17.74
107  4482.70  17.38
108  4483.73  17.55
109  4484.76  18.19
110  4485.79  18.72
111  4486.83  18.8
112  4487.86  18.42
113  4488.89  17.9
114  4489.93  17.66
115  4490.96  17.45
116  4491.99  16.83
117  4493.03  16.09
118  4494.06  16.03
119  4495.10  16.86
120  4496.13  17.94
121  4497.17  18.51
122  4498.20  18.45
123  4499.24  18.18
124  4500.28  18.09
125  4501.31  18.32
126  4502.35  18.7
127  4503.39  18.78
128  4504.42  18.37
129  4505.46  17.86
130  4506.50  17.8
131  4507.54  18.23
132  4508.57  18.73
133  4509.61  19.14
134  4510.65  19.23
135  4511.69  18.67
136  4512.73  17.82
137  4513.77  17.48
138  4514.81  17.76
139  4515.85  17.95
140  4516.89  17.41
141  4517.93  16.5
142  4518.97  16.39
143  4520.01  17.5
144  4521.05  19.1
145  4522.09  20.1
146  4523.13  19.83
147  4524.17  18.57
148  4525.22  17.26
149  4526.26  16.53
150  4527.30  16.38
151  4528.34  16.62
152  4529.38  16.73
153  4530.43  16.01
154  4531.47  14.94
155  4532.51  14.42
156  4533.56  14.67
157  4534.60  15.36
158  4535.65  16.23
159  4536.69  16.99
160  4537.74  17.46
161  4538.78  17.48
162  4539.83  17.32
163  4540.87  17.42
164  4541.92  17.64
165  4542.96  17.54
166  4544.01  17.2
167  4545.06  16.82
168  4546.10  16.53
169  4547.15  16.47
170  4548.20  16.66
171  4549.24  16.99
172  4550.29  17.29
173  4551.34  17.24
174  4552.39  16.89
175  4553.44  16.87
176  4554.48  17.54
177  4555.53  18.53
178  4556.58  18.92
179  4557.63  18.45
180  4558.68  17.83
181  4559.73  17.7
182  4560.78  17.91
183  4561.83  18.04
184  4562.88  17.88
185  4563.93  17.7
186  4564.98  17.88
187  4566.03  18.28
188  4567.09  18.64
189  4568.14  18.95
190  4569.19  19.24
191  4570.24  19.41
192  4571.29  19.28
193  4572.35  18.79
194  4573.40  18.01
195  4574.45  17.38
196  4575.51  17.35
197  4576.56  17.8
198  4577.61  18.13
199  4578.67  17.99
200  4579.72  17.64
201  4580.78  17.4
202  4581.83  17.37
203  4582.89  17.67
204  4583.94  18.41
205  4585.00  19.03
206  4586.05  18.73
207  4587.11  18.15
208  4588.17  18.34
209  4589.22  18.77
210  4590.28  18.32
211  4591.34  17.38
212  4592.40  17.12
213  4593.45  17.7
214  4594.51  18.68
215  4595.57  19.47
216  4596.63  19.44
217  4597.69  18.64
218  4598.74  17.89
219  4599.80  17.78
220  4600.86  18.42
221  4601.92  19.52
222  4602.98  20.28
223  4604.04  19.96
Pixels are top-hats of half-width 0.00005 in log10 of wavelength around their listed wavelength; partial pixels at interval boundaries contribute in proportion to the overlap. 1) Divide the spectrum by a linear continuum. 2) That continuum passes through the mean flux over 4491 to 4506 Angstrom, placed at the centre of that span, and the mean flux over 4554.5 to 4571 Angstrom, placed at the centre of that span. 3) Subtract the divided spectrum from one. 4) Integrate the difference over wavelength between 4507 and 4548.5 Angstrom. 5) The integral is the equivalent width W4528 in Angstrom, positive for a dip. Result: 1.7 Angstrom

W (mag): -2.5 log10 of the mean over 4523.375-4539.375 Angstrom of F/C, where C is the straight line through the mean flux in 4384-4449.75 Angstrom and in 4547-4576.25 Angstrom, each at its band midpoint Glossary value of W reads 0.07 mag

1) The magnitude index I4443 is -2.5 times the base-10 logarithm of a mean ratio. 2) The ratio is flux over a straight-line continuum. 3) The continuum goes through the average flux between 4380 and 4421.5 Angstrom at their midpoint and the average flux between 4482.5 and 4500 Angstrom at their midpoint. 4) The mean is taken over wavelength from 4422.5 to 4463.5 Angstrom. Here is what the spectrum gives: 0.03 mag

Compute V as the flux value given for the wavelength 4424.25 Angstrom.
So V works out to 18.2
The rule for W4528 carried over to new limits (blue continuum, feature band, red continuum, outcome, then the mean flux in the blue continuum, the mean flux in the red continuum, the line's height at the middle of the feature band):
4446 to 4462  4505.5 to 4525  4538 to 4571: -1.6 Angstrom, 15.5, 17.7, 16.9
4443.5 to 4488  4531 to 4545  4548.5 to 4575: 0.9 Angstrom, 16.4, 18.1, 17.6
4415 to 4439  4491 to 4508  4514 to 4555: -1.3 Angstrom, 15.5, 17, 16.5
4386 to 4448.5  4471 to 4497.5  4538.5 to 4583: -0.8 Angstrom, 15.6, 17.8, 16.6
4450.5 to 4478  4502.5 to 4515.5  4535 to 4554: -1.5 Angstrom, 15.7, 17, 16.4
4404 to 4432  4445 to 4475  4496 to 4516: 1.3 Angstrom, 14.9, 18.3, 16.5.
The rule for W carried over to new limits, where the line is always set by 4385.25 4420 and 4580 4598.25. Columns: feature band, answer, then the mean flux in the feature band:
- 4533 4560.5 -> 0.03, 17.2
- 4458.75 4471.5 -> 0.03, 15.8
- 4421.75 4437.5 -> -0.02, 15.9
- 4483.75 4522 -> -0.07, 18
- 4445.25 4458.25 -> 0.00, 15.9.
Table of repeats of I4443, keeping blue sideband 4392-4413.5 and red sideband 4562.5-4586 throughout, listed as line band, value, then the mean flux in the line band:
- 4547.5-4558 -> 0.02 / 17.5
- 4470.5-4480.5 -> 0.02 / 16.3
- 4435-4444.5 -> -0.05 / 16.7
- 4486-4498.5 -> -0.05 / 17.6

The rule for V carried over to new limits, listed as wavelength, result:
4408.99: 14.14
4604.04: 19.96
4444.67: 17.7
